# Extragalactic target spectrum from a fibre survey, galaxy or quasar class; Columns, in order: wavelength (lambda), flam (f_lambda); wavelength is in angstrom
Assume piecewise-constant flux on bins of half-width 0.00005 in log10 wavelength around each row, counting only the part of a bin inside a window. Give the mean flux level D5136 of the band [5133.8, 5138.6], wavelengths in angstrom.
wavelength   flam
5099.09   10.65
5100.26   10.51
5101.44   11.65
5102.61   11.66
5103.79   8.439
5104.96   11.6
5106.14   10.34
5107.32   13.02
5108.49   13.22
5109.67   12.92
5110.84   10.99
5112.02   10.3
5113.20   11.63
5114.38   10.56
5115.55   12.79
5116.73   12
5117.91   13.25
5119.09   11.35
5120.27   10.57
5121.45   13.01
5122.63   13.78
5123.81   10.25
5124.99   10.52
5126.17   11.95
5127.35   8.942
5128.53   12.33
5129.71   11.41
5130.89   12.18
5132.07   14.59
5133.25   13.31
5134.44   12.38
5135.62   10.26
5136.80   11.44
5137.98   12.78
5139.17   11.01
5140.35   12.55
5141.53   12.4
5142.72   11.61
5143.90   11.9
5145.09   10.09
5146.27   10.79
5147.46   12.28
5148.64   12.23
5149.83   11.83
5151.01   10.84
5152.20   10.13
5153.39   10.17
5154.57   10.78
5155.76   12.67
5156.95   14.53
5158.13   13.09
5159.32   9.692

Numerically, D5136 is 11.7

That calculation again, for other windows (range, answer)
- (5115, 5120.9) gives 12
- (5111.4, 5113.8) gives 10.9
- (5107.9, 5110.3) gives 13.1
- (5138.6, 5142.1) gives 12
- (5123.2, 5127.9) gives 10.4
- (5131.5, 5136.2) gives 12.6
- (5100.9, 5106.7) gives 10.7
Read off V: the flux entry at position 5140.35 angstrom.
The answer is 12.55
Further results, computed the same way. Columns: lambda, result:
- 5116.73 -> 12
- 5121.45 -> 13.01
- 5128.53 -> 12.33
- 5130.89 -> 12.18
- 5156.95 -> 14.53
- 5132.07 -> 14.59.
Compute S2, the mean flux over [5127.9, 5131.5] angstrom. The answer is 12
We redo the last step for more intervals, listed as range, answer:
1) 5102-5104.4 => 10.1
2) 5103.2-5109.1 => 11.3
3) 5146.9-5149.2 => 12.3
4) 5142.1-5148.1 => 11.3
